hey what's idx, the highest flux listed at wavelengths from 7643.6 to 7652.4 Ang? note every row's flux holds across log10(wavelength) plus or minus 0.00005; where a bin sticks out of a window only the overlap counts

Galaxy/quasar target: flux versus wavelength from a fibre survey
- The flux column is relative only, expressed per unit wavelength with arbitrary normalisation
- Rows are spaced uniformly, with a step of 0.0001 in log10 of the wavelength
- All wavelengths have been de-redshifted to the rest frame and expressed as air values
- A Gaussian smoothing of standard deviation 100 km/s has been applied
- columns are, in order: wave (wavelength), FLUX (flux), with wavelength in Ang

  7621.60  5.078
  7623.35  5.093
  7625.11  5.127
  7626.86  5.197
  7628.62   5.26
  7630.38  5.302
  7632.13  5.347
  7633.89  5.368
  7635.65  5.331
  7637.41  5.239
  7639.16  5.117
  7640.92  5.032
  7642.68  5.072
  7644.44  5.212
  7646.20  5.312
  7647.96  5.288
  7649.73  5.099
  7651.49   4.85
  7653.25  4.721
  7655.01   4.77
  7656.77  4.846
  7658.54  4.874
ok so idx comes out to 5.312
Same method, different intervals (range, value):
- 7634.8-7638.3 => 5.331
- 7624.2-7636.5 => 5.368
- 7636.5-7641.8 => 5.239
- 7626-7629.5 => 5.26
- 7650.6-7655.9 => 4.85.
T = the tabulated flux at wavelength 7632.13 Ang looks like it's 5.347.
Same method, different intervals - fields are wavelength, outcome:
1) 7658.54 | 4.874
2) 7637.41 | 5.239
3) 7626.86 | 5.197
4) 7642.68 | 5.072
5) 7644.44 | 5.212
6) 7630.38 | 5.302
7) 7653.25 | 4.721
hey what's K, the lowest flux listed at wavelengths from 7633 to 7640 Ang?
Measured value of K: 5.117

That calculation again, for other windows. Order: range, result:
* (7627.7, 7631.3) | 5.26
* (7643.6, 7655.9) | 4.721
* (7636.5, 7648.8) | 5.032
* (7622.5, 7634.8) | 5.093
